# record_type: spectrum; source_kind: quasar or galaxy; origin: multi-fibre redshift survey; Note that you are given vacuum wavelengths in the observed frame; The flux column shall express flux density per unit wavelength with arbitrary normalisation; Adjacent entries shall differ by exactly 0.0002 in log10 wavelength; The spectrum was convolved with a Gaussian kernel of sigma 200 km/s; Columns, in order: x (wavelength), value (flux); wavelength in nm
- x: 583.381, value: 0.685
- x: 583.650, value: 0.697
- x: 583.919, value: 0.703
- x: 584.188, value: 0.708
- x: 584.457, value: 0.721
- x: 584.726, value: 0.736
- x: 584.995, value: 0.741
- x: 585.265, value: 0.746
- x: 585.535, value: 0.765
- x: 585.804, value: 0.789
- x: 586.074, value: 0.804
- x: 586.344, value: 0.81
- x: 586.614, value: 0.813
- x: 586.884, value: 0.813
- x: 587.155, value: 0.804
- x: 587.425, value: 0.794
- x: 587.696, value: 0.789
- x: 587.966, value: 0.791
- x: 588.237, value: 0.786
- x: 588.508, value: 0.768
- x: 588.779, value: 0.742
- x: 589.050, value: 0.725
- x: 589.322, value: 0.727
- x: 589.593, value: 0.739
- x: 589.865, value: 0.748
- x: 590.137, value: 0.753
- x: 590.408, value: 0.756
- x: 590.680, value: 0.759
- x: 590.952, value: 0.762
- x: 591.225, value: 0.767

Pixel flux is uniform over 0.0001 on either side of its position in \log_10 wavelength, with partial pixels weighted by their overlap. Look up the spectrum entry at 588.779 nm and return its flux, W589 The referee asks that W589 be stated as 0.742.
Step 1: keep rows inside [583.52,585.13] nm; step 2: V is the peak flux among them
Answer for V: 0.741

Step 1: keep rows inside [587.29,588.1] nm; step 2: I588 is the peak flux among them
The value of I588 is 0.794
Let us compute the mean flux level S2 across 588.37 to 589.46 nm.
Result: 0.741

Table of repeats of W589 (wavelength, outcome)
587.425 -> 0.794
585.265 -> 0.746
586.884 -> 0.813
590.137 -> 0.753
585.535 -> 0.765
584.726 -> 0.736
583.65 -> 0.697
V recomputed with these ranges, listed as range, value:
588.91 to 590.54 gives 0.756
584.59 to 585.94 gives 0.789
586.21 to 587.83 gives 0.813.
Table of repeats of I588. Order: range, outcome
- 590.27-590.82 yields 0.759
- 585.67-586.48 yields 0.81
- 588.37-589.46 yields 0.768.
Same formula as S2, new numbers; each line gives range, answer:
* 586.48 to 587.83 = 0.802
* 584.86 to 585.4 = 0.743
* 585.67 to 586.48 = 0.801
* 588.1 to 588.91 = 0.765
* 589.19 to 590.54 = 0.745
